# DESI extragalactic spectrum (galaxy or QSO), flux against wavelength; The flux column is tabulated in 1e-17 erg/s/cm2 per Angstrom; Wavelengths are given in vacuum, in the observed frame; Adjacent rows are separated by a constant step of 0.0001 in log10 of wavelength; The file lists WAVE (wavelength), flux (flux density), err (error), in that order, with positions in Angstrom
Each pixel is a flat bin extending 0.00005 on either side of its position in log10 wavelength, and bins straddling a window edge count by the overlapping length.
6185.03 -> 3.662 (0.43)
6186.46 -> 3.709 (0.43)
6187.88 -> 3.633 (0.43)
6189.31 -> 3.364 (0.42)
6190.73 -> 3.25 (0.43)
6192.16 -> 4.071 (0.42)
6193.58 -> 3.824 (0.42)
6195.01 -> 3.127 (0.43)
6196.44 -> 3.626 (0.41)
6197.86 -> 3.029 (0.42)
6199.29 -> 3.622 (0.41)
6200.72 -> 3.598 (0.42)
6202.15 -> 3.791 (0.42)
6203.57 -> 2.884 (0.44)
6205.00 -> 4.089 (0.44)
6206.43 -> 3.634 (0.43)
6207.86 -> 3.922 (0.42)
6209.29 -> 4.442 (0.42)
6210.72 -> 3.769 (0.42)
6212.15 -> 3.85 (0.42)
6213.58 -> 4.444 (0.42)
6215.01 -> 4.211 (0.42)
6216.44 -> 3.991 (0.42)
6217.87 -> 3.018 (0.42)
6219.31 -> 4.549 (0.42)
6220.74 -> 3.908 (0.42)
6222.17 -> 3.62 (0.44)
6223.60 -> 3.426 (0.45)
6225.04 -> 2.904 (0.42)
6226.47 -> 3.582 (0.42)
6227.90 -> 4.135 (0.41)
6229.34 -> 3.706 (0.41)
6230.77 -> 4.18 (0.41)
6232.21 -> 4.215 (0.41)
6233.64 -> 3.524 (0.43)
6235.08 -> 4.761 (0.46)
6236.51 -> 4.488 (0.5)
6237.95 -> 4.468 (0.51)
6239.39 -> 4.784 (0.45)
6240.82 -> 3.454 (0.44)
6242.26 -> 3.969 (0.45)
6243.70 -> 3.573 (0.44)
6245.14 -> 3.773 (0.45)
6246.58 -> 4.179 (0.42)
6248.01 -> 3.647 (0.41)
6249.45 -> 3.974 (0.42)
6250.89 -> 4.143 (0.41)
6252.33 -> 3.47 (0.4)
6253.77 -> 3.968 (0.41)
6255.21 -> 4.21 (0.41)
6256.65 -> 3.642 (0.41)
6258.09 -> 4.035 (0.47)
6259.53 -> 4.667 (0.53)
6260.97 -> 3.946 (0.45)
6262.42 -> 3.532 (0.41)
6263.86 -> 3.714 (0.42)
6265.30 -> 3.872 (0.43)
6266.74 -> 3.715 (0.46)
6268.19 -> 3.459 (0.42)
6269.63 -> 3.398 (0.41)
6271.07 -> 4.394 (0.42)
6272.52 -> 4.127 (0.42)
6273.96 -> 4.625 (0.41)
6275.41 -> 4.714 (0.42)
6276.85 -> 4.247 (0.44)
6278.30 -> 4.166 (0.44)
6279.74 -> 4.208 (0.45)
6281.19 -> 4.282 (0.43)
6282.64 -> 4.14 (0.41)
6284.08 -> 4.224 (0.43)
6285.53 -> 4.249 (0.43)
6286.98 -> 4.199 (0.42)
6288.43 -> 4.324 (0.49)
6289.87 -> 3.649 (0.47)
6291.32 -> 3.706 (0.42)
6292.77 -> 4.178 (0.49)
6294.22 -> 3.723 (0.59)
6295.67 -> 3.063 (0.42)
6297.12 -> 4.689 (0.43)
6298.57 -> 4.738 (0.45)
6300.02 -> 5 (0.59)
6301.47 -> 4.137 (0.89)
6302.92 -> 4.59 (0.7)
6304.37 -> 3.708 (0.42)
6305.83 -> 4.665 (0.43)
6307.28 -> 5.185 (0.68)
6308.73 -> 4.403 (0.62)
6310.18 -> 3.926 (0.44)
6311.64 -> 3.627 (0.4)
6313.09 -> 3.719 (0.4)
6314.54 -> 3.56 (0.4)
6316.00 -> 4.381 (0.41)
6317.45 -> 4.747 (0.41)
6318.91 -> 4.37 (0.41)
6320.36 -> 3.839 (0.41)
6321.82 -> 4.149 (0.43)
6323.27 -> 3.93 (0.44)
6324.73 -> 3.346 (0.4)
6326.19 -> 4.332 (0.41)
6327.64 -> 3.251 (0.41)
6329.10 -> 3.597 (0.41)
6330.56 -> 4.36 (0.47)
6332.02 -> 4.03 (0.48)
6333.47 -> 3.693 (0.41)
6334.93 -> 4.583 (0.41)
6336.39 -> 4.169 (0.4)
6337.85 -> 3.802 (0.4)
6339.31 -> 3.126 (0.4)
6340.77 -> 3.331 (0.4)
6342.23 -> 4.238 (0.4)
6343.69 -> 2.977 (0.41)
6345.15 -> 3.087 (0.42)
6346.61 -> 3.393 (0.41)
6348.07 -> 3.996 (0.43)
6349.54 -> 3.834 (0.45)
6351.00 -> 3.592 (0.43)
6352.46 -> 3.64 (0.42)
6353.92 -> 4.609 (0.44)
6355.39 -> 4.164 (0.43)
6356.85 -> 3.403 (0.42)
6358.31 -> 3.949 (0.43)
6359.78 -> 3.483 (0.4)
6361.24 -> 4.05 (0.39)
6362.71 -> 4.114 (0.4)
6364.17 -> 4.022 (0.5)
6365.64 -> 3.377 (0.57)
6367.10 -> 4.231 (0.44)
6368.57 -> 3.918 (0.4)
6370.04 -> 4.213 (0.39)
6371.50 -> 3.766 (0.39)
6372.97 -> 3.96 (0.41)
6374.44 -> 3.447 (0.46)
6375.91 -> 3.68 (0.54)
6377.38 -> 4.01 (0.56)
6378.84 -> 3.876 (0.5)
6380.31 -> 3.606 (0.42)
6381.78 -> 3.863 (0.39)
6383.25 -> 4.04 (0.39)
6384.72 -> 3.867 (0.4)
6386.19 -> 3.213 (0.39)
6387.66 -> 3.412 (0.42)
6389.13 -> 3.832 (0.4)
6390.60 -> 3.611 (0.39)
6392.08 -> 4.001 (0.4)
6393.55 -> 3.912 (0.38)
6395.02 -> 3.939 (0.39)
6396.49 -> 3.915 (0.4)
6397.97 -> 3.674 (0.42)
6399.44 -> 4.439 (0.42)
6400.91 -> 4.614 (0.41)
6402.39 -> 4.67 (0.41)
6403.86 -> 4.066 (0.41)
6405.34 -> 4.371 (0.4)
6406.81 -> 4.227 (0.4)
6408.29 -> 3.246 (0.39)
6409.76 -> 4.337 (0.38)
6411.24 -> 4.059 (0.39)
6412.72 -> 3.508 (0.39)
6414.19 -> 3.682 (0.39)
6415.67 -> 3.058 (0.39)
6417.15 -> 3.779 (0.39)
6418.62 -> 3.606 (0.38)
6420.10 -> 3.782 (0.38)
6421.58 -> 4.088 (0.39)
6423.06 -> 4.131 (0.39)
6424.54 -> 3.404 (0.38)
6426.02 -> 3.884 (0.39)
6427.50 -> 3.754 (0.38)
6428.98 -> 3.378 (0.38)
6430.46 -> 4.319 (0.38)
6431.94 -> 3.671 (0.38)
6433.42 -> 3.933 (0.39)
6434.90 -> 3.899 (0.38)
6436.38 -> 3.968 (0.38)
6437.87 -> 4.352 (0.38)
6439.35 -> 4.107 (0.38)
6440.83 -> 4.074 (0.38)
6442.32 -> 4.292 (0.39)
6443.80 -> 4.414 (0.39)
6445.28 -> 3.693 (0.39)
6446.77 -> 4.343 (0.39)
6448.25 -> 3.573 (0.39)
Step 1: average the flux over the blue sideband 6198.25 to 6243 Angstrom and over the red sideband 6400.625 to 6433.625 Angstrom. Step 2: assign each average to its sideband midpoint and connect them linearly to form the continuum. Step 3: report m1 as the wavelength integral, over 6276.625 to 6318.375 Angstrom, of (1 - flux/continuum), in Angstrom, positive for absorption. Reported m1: -3.2 Angstrom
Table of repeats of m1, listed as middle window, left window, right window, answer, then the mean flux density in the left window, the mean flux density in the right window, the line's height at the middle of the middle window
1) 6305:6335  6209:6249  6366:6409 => -1.1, 3.94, 3.91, 3.93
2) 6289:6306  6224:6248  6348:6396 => -1.0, 3.96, 3.84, 3.91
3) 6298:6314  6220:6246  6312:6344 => -1.7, 3.92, 3.9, 3.9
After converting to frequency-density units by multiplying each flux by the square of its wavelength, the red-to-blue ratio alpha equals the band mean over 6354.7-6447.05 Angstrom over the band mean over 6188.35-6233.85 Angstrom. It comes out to 1.11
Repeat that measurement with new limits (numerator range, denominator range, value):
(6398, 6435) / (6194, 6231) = 1.12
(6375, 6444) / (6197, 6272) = 1.06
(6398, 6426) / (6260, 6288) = 1.01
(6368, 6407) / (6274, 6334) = 0.98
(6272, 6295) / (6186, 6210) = 1.18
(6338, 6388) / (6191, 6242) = 1.02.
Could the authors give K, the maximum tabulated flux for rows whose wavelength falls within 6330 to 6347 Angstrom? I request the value 4.583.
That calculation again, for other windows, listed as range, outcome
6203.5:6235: 4.549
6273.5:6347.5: 5.185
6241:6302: 5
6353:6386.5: 4.609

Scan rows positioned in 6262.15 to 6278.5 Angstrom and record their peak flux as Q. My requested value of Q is 4.714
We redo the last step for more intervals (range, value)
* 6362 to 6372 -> 4.231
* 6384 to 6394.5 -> 4.001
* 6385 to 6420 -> 4.67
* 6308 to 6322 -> 4.747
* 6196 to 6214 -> 4.444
